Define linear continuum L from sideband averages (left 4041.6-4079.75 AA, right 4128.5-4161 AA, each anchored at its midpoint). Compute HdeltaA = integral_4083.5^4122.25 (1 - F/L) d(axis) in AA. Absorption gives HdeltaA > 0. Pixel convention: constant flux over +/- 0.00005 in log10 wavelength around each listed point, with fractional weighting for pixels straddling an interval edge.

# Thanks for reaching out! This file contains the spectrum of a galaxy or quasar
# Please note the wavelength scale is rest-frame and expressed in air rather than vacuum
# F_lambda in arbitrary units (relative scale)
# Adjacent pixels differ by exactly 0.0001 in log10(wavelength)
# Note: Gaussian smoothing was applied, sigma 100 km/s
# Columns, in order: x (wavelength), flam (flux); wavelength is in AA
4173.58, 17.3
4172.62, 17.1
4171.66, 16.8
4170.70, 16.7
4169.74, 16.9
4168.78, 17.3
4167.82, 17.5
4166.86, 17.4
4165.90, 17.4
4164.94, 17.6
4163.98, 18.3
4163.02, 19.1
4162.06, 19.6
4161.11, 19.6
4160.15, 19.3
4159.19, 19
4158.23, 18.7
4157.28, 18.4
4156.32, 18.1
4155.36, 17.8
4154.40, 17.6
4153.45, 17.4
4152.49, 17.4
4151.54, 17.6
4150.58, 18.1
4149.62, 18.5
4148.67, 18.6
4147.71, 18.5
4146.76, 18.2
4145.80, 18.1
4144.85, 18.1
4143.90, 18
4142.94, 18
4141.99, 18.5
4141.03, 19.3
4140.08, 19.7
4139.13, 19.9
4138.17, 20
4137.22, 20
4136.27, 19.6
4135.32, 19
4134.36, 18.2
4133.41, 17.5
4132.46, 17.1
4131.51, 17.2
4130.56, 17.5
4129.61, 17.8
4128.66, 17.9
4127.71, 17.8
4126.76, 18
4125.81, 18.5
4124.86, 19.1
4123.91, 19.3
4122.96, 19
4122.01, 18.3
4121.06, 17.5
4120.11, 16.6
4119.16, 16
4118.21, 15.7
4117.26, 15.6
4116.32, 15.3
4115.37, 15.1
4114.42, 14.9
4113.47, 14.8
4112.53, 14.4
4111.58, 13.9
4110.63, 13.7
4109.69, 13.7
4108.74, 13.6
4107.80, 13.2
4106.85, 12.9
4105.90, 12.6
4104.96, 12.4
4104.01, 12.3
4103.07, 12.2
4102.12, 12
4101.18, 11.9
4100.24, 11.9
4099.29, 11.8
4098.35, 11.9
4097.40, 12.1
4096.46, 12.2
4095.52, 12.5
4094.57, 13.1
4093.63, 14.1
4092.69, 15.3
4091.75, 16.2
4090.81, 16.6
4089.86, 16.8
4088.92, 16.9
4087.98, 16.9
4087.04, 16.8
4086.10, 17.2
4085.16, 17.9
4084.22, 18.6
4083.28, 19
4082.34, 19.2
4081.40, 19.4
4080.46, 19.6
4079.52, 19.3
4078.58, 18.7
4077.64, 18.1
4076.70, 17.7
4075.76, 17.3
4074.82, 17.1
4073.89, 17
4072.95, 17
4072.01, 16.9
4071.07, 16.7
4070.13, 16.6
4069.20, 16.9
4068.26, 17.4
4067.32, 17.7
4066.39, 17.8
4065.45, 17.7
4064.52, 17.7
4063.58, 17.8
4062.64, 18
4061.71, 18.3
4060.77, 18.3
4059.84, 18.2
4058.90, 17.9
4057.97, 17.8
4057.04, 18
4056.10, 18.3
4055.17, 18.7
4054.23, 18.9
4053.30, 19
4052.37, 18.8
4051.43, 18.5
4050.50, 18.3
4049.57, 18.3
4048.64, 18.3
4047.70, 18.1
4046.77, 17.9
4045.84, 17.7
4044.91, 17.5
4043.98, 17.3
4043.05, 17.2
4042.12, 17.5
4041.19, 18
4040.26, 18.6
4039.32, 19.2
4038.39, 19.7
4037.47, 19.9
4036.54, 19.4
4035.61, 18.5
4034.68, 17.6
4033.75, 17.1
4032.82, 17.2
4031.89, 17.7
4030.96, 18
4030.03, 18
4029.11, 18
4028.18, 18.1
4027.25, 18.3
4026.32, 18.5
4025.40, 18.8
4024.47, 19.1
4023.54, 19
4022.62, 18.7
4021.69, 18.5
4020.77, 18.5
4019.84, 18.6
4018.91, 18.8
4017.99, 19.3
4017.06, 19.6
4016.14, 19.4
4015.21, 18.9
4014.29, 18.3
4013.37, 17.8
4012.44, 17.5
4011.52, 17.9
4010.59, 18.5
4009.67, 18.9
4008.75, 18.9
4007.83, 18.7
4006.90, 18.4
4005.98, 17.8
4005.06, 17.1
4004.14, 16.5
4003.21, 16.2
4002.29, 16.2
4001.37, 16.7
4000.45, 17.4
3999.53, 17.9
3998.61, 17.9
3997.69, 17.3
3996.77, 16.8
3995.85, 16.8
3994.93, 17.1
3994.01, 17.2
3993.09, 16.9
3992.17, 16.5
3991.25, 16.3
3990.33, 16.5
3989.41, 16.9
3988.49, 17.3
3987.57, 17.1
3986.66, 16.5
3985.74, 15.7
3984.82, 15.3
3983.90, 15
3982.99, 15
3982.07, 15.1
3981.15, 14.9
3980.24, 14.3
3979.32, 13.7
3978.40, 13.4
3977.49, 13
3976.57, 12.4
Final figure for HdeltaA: 7.6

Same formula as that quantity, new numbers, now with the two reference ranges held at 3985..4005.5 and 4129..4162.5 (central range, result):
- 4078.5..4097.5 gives 1.3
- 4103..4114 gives 2.9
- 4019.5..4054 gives -2.1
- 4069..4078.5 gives 0.3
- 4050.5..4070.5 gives -0.6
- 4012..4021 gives -0.9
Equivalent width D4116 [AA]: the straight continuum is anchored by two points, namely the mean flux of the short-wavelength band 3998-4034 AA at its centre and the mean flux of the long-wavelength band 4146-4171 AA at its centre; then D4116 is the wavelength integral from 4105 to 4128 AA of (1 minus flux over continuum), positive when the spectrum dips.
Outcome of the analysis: 3.02 AA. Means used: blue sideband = 18.1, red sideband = 18.1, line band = 15.7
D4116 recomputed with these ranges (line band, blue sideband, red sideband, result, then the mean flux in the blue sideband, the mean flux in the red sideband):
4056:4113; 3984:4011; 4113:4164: 5.5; 17.1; 18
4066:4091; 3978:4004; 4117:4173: -0.6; 16.2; 18.1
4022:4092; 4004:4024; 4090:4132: -4.6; 18.5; 15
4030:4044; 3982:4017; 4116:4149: -0.6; 17.2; 18.1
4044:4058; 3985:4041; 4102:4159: -0.5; 17.9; 17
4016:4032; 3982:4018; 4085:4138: -1.6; 17.3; 15.6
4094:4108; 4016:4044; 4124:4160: 4.6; 18.5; 18.4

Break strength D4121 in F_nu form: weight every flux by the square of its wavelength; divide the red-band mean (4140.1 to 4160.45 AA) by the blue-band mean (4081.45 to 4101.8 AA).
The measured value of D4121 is 1.23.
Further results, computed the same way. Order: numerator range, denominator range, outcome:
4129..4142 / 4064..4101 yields 1.16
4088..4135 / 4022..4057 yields 0.86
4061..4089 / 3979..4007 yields 1.13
